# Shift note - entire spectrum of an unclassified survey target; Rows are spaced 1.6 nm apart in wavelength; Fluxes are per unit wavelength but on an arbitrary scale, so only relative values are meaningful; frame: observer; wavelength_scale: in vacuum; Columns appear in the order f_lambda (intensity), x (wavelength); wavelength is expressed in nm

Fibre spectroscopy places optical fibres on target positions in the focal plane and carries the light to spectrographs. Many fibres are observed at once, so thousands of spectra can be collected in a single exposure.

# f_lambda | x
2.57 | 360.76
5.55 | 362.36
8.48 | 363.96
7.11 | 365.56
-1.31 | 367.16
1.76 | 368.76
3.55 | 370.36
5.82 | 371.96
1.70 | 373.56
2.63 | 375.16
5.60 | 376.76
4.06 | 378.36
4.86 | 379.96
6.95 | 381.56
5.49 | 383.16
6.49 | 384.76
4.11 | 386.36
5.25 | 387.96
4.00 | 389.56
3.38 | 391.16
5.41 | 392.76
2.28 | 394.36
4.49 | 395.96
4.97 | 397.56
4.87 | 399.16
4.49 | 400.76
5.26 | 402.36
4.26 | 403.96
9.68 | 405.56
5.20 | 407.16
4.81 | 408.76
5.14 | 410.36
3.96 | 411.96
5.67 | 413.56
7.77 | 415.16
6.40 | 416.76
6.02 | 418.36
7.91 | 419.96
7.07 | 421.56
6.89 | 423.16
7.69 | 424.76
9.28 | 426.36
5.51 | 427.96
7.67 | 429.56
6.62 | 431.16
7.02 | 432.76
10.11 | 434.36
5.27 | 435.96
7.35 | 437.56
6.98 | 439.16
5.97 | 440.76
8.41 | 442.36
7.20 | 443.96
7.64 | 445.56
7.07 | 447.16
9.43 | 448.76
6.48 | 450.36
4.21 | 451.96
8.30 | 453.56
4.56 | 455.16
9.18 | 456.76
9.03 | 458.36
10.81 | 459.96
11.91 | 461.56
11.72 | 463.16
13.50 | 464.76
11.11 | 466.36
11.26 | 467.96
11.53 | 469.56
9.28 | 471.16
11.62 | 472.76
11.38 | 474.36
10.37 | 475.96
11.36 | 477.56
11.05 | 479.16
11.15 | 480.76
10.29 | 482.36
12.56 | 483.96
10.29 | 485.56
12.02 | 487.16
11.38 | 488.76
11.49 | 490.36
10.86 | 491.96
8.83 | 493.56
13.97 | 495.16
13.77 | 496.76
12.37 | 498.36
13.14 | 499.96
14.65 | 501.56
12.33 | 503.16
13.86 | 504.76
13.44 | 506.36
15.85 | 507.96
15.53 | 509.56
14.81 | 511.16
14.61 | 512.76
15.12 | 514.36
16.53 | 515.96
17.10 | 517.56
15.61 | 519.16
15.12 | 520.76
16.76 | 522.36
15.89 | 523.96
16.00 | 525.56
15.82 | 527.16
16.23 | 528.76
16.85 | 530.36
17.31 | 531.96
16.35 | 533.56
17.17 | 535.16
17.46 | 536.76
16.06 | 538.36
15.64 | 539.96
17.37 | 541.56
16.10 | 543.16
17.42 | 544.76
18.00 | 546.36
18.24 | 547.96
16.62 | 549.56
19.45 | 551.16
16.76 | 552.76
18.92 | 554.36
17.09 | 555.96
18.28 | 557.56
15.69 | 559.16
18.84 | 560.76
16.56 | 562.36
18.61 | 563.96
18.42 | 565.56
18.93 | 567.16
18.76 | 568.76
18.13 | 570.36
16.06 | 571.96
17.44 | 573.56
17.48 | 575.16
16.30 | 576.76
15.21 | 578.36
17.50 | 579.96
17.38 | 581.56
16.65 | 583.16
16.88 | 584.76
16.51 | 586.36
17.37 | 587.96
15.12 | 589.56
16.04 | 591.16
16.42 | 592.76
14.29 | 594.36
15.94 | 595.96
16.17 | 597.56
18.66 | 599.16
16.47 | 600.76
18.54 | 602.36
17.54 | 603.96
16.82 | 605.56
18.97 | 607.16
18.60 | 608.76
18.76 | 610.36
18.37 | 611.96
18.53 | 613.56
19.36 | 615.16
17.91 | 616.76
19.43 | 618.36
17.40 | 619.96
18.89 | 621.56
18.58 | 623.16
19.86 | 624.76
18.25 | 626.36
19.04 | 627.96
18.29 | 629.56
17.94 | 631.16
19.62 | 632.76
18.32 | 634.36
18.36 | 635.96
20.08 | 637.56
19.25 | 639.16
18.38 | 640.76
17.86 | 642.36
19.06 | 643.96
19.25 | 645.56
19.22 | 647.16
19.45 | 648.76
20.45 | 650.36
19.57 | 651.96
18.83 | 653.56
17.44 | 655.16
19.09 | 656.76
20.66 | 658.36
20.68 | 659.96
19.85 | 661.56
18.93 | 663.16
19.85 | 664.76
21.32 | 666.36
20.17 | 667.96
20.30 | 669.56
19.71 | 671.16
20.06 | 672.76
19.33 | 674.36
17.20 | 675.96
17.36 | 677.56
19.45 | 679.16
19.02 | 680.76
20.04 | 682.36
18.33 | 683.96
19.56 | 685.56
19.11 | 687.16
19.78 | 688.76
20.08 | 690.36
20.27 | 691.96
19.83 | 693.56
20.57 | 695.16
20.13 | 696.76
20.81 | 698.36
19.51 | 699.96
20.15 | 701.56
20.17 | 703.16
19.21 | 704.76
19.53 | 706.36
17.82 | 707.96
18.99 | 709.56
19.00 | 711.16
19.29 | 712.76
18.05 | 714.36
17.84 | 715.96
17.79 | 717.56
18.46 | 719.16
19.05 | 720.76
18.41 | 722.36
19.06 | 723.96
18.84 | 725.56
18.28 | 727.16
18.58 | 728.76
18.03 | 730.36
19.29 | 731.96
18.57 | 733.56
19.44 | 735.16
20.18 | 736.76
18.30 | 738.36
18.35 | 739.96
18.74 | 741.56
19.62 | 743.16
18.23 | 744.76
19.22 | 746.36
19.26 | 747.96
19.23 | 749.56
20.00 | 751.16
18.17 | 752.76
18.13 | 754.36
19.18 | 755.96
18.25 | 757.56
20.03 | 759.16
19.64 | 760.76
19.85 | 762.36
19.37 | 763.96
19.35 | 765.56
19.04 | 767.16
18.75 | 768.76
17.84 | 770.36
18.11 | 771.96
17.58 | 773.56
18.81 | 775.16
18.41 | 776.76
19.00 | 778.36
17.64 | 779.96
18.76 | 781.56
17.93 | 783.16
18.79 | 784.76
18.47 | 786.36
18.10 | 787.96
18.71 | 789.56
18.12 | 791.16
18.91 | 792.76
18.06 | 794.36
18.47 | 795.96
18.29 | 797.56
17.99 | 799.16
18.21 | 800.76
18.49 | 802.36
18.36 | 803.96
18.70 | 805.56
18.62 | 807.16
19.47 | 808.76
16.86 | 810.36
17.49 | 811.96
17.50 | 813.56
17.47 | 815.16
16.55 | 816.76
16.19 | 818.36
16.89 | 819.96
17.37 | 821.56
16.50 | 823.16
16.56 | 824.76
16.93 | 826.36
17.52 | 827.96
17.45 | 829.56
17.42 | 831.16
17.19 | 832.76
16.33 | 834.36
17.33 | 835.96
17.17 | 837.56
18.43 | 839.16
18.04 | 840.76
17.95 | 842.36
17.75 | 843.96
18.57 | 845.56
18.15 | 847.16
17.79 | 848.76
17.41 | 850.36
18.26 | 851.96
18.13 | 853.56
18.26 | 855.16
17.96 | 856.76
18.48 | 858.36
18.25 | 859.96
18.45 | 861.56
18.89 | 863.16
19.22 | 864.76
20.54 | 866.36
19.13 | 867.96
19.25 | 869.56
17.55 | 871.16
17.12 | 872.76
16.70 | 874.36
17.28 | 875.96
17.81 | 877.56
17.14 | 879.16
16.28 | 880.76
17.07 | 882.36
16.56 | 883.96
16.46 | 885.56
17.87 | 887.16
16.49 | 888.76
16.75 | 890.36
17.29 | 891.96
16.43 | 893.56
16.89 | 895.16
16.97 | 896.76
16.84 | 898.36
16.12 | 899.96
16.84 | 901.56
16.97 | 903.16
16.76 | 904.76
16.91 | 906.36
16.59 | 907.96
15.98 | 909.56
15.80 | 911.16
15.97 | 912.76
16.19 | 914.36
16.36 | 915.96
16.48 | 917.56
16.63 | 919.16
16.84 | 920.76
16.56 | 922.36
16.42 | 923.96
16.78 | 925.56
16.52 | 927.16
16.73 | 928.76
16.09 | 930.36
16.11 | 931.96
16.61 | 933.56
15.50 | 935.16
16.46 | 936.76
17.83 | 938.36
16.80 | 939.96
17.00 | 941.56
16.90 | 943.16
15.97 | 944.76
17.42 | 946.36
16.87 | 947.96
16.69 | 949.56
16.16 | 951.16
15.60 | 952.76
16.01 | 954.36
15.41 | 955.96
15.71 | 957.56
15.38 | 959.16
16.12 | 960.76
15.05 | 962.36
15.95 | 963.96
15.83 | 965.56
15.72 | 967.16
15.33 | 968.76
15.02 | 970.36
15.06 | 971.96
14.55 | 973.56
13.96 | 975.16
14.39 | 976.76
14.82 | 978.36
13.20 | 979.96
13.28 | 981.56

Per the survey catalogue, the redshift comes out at 0.148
